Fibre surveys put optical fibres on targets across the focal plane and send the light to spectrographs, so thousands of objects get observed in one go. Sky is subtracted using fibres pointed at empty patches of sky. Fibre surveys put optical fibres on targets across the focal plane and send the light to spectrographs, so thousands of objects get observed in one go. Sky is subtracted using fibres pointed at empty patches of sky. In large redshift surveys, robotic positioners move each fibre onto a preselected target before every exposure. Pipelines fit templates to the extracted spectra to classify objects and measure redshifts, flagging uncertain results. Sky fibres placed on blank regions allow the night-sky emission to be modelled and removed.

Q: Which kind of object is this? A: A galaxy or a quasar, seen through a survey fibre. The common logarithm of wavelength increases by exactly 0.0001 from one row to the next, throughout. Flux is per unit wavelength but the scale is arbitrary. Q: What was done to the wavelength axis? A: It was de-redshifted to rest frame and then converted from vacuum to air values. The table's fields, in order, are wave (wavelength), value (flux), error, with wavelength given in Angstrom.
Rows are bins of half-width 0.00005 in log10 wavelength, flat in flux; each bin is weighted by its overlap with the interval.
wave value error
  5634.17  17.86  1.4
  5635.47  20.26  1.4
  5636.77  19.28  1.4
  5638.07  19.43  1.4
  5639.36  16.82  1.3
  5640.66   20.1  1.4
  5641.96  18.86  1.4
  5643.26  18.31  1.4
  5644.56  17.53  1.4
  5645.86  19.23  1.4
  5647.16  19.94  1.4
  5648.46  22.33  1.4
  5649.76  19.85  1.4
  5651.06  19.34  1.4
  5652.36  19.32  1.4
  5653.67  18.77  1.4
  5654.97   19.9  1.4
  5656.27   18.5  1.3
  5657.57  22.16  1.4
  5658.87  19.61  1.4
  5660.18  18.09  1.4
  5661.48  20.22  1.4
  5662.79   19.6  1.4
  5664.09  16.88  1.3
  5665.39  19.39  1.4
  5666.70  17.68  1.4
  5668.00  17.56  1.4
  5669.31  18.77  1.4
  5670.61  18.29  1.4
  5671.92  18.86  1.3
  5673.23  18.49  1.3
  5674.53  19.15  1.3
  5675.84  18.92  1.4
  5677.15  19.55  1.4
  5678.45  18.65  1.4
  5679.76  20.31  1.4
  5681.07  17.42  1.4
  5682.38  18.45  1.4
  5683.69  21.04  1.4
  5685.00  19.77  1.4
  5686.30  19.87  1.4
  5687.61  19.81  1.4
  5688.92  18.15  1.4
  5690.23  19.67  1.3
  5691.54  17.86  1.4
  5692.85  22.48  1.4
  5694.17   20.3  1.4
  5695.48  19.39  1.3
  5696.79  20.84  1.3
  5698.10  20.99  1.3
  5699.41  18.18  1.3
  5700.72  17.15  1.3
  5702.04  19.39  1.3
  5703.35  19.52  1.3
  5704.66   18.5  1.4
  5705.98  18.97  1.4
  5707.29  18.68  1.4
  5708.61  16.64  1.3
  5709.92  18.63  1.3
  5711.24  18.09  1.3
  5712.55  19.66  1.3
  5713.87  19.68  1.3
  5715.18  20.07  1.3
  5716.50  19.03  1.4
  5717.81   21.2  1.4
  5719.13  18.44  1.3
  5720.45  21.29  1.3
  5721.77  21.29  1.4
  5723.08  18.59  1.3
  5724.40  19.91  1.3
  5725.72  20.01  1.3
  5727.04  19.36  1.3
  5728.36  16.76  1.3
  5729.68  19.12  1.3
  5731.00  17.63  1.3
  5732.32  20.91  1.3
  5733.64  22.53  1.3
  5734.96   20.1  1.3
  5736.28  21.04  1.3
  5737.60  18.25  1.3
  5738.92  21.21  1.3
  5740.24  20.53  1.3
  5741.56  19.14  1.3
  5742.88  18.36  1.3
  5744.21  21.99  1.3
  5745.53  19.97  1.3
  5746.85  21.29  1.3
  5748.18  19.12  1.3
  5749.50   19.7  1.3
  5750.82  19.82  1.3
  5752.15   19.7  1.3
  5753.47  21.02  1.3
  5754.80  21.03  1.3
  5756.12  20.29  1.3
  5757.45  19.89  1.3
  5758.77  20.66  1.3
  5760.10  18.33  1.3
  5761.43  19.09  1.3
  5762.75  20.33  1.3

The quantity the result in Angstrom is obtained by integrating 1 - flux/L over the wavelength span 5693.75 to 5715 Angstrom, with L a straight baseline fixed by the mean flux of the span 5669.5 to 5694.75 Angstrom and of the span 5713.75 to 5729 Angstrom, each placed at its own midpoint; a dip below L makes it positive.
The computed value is 0.49 Angstrom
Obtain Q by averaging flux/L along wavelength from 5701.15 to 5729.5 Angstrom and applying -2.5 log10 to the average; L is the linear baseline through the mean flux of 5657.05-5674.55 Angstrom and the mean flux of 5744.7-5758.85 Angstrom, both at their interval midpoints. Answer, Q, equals 0.03 mag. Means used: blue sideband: 18.9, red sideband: 20.2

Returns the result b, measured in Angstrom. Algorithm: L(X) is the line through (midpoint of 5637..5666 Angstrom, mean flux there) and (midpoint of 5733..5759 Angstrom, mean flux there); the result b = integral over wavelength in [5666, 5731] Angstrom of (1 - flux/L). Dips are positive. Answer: 2.0 Angstrom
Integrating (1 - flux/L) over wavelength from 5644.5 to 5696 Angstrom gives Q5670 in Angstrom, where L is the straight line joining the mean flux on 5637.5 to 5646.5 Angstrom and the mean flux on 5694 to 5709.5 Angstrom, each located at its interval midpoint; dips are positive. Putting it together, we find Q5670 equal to -1.4 Angstrom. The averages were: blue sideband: 18.6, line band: 19.3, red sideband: 19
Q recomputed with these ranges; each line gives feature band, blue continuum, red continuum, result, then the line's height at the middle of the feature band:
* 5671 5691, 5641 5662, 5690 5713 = 0.006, 19.3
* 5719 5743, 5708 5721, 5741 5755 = -0.006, 19.7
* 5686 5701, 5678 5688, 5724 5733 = -0.015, 19.3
